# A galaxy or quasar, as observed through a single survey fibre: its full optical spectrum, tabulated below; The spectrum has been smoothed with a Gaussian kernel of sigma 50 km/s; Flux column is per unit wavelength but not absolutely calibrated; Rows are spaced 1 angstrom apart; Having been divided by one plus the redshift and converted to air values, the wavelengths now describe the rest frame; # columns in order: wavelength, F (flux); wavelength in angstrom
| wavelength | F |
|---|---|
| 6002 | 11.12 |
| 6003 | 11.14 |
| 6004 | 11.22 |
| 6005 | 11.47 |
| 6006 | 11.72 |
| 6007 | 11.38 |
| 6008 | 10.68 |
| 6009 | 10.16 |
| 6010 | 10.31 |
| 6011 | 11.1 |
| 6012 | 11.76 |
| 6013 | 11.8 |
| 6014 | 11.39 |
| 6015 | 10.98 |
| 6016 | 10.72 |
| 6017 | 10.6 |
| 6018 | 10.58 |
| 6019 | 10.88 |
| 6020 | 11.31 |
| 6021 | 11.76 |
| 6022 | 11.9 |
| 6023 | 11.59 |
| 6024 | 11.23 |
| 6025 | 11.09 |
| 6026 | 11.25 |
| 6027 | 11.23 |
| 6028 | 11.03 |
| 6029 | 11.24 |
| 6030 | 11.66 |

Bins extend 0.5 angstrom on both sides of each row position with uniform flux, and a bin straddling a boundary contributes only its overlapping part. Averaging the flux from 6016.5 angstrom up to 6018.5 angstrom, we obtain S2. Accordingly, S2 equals 10.6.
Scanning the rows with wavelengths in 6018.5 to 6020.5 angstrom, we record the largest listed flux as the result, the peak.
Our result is 11.31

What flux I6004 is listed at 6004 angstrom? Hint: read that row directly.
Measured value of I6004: 11.22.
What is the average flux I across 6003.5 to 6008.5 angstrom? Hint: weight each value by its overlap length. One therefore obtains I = 11.3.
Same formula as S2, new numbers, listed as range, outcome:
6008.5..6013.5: 11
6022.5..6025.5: 11.3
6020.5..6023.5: 11.8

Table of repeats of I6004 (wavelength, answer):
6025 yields 11.09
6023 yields 11.59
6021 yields 11.76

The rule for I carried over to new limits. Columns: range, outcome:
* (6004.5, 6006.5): 11.6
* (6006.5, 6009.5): 10.7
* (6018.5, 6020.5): 11.1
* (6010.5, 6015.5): 11.4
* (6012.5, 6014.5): 11.6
